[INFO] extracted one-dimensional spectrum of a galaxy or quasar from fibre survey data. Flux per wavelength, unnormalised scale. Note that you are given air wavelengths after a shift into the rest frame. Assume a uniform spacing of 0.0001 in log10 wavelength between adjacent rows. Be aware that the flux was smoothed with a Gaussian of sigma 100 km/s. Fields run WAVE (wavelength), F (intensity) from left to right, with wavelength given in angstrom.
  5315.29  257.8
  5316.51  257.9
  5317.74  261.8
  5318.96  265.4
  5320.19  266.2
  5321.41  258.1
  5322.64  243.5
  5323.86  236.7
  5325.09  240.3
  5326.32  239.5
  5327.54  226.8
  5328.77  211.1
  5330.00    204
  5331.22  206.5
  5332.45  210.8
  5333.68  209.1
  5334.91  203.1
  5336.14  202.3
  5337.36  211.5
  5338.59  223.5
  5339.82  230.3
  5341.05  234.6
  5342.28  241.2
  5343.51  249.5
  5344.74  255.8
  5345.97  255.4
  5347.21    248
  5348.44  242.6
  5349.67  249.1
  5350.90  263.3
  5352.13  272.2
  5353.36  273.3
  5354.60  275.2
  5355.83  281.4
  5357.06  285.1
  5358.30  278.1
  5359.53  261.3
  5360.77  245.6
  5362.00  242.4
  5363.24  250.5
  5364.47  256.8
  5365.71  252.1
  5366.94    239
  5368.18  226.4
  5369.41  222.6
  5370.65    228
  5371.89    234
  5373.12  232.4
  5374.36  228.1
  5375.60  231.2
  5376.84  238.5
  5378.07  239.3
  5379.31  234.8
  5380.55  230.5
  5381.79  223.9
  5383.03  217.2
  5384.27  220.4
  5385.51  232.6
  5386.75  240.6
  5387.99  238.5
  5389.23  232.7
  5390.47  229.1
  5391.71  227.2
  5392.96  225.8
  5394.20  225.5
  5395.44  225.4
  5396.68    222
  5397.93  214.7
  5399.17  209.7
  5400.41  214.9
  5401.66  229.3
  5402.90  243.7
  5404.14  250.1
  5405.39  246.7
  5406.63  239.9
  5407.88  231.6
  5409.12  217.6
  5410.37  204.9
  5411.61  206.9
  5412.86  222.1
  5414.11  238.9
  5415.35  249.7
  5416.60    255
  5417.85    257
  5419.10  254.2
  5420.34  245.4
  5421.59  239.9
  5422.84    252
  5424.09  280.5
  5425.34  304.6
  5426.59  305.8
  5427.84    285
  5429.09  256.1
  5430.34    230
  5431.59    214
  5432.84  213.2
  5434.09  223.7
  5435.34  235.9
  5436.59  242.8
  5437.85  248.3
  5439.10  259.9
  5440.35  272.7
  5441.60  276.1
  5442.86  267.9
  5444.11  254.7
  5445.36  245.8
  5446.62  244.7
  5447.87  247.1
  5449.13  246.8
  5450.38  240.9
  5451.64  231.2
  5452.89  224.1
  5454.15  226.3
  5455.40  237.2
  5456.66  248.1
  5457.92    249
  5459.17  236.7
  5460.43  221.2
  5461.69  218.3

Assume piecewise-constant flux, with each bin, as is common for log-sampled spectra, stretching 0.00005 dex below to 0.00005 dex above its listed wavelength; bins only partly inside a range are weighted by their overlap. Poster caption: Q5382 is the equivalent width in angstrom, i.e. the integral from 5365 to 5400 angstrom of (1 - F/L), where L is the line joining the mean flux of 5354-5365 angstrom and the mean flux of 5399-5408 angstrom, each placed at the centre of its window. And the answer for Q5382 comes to 2.7 angstrom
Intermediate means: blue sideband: 264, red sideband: 235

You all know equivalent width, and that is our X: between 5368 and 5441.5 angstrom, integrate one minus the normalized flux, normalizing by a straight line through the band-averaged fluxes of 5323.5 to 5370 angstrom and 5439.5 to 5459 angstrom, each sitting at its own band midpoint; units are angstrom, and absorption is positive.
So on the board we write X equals 2.1 angstrom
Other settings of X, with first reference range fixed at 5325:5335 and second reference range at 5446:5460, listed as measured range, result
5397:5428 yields -1.5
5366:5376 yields -0.3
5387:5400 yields 0.2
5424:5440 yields -1.2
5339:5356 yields -2.7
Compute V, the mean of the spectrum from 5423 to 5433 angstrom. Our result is 263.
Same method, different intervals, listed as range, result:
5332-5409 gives 238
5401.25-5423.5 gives 238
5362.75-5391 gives 234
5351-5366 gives 265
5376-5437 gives 237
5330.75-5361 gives 244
